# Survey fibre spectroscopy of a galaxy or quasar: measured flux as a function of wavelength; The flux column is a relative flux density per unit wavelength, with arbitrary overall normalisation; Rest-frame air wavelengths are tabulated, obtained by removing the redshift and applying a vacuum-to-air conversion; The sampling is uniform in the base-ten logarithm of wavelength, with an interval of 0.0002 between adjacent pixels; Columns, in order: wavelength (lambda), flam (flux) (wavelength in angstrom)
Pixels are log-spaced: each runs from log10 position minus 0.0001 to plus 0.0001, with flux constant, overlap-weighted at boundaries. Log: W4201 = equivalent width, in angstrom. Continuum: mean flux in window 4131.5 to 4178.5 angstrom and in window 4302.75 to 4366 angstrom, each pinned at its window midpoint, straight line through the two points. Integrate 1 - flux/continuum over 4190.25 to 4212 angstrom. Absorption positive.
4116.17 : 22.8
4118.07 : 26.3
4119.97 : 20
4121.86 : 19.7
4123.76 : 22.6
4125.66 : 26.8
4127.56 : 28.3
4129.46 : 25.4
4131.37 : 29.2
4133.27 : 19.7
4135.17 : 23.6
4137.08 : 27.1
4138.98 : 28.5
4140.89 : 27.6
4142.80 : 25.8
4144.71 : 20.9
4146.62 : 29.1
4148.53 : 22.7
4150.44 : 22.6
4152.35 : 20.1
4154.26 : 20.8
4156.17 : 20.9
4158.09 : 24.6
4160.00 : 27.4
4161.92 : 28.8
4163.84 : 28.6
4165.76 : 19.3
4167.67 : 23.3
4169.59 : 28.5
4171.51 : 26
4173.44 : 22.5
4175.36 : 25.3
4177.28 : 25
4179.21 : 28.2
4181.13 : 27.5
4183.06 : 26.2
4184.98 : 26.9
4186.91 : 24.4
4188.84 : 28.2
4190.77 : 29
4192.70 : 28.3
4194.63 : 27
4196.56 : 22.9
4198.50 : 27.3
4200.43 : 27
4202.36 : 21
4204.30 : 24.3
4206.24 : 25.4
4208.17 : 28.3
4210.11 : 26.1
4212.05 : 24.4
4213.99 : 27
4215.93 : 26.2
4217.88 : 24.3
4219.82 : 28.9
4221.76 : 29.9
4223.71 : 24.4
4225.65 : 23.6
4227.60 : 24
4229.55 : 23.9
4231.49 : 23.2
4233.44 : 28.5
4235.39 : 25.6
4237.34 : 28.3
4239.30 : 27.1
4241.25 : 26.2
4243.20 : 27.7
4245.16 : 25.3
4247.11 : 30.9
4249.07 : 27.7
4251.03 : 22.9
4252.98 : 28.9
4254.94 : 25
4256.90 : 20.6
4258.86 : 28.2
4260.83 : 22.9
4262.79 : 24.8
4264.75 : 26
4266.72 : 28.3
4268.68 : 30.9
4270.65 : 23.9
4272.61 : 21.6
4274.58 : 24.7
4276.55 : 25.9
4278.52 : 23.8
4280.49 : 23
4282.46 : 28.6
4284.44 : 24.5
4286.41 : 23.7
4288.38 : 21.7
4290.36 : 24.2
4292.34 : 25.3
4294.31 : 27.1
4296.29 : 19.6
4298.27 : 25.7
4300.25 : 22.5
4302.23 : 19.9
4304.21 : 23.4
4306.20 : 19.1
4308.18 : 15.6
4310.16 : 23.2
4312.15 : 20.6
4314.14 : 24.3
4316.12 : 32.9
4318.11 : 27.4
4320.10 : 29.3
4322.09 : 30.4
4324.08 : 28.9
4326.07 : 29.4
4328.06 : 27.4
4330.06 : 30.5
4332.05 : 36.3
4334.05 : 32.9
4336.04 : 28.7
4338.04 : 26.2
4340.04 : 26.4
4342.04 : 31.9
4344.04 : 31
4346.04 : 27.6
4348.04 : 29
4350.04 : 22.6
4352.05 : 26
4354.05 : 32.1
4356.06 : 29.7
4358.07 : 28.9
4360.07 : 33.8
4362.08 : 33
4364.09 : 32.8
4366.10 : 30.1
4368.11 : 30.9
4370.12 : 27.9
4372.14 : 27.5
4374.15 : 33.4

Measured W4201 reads -0.3 angstrom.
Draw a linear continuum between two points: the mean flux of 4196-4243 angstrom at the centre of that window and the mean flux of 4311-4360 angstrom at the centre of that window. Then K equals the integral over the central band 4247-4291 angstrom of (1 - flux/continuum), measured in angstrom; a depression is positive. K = 3.0 angstrom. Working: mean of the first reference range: 25.8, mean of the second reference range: 28.8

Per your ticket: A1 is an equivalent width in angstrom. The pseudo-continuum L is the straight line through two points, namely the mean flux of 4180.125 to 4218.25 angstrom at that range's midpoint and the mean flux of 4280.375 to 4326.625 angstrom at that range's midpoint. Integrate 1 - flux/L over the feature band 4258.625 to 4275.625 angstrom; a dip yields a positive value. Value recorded -0.3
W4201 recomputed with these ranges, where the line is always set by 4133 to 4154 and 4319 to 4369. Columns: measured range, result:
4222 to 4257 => 1.30 angstrom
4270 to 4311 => 7.47 angstrom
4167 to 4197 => -1.02 angstrom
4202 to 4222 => 0.19 angstrom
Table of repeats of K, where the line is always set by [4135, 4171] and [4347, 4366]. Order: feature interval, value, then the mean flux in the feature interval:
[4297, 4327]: 4.1 angstrom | 24.8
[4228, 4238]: 0.4 angstrom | 25.7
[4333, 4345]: -0.1 angstrom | 29.5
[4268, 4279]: 1.1 angstrom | 25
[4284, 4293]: 1.4 angstrom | 23.8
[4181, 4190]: -0.4 angstrom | 26.6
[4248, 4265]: 1.3 angstrom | 25.2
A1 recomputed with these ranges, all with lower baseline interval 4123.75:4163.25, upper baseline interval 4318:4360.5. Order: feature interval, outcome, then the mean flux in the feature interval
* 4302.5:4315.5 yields 3.3 angstrom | 21.3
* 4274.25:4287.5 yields 1.5 angstrom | 24.9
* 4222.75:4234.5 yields 1.0 angstrom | 24.6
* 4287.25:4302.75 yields 2.7 angstrom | 23.4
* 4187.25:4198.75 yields -0.4 angstrom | 26.9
